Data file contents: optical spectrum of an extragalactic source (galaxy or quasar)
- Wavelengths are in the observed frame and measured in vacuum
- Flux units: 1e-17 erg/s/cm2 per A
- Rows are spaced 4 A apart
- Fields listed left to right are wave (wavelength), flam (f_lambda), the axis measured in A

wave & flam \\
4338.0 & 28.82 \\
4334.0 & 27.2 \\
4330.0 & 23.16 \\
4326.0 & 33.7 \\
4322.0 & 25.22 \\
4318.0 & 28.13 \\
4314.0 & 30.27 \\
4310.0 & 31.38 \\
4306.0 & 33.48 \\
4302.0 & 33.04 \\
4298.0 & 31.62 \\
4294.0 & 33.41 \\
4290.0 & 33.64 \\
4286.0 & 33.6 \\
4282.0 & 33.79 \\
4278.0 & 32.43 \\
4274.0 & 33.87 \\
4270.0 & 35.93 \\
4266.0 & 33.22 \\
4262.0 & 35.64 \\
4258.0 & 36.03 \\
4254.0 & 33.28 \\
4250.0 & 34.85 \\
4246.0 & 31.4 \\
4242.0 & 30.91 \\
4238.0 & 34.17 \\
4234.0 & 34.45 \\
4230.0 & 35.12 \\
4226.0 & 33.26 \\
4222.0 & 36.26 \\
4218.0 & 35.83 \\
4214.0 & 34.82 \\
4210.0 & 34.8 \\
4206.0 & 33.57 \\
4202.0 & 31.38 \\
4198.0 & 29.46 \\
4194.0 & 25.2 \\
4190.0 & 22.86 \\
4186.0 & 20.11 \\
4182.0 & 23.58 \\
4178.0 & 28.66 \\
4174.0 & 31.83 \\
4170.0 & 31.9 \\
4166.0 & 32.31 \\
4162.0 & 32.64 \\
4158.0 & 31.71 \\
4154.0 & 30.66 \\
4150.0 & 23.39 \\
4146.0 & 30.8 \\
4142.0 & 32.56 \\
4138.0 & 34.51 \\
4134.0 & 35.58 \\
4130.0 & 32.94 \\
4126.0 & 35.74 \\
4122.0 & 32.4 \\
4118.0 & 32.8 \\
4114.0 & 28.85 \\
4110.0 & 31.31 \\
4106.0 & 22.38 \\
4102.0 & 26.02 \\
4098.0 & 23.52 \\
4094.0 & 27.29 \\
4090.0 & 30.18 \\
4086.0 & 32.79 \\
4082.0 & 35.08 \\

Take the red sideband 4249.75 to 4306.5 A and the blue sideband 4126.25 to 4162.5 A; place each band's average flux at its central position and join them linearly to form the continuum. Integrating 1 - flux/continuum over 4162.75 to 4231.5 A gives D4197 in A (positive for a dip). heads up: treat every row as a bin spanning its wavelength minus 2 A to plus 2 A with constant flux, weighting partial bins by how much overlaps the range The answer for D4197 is 4.2 A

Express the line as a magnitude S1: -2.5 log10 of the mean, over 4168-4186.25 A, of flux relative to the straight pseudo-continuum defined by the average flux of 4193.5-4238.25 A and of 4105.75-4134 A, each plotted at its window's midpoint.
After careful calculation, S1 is 0.17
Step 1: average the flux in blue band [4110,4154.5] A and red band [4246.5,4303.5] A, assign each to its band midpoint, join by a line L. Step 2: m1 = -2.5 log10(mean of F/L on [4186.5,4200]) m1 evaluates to 0.28 mag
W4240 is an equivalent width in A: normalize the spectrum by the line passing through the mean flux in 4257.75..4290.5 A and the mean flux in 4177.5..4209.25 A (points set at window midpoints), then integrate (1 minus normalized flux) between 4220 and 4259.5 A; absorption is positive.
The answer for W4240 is -3.60 A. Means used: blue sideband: 27.1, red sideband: 34.2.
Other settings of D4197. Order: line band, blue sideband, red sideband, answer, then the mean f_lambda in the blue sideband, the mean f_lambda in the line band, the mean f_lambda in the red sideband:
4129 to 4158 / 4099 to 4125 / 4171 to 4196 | -4.1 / 29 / 31.5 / 25.6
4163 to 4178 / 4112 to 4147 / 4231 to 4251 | 0.7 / 33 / 31.6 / 33.2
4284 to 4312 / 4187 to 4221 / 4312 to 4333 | -4.2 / 30.8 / 32.9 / 28.1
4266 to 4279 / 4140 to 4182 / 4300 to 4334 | -1.8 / 30.3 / 34.1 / 29.6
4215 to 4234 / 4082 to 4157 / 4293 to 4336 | -3.1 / 30.4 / 35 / 30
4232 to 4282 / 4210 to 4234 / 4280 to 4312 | 0.3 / 35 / 33.8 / 33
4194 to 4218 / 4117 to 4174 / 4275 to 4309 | 0.1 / 32.1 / 32.4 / 33.1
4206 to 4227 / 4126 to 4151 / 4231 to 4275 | -0.9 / 32.3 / 34.9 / 34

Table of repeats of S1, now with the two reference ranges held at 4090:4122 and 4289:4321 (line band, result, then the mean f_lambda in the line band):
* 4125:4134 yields -0.21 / 34.5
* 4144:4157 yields 0.01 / 28.5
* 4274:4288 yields -0.07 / 33.4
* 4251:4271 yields -0.13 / 34.8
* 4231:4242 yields -0.12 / 33.8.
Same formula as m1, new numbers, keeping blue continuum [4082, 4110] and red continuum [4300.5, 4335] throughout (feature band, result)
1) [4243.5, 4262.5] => -0.17 mag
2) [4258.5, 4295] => -0.17 mag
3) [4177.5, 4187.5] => 0.20 mag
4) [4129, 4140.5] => -0.22 mag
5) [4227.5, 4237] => -0.20 mag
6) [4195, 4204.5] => -0.05 mag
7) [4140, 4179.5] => -0.08 mag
